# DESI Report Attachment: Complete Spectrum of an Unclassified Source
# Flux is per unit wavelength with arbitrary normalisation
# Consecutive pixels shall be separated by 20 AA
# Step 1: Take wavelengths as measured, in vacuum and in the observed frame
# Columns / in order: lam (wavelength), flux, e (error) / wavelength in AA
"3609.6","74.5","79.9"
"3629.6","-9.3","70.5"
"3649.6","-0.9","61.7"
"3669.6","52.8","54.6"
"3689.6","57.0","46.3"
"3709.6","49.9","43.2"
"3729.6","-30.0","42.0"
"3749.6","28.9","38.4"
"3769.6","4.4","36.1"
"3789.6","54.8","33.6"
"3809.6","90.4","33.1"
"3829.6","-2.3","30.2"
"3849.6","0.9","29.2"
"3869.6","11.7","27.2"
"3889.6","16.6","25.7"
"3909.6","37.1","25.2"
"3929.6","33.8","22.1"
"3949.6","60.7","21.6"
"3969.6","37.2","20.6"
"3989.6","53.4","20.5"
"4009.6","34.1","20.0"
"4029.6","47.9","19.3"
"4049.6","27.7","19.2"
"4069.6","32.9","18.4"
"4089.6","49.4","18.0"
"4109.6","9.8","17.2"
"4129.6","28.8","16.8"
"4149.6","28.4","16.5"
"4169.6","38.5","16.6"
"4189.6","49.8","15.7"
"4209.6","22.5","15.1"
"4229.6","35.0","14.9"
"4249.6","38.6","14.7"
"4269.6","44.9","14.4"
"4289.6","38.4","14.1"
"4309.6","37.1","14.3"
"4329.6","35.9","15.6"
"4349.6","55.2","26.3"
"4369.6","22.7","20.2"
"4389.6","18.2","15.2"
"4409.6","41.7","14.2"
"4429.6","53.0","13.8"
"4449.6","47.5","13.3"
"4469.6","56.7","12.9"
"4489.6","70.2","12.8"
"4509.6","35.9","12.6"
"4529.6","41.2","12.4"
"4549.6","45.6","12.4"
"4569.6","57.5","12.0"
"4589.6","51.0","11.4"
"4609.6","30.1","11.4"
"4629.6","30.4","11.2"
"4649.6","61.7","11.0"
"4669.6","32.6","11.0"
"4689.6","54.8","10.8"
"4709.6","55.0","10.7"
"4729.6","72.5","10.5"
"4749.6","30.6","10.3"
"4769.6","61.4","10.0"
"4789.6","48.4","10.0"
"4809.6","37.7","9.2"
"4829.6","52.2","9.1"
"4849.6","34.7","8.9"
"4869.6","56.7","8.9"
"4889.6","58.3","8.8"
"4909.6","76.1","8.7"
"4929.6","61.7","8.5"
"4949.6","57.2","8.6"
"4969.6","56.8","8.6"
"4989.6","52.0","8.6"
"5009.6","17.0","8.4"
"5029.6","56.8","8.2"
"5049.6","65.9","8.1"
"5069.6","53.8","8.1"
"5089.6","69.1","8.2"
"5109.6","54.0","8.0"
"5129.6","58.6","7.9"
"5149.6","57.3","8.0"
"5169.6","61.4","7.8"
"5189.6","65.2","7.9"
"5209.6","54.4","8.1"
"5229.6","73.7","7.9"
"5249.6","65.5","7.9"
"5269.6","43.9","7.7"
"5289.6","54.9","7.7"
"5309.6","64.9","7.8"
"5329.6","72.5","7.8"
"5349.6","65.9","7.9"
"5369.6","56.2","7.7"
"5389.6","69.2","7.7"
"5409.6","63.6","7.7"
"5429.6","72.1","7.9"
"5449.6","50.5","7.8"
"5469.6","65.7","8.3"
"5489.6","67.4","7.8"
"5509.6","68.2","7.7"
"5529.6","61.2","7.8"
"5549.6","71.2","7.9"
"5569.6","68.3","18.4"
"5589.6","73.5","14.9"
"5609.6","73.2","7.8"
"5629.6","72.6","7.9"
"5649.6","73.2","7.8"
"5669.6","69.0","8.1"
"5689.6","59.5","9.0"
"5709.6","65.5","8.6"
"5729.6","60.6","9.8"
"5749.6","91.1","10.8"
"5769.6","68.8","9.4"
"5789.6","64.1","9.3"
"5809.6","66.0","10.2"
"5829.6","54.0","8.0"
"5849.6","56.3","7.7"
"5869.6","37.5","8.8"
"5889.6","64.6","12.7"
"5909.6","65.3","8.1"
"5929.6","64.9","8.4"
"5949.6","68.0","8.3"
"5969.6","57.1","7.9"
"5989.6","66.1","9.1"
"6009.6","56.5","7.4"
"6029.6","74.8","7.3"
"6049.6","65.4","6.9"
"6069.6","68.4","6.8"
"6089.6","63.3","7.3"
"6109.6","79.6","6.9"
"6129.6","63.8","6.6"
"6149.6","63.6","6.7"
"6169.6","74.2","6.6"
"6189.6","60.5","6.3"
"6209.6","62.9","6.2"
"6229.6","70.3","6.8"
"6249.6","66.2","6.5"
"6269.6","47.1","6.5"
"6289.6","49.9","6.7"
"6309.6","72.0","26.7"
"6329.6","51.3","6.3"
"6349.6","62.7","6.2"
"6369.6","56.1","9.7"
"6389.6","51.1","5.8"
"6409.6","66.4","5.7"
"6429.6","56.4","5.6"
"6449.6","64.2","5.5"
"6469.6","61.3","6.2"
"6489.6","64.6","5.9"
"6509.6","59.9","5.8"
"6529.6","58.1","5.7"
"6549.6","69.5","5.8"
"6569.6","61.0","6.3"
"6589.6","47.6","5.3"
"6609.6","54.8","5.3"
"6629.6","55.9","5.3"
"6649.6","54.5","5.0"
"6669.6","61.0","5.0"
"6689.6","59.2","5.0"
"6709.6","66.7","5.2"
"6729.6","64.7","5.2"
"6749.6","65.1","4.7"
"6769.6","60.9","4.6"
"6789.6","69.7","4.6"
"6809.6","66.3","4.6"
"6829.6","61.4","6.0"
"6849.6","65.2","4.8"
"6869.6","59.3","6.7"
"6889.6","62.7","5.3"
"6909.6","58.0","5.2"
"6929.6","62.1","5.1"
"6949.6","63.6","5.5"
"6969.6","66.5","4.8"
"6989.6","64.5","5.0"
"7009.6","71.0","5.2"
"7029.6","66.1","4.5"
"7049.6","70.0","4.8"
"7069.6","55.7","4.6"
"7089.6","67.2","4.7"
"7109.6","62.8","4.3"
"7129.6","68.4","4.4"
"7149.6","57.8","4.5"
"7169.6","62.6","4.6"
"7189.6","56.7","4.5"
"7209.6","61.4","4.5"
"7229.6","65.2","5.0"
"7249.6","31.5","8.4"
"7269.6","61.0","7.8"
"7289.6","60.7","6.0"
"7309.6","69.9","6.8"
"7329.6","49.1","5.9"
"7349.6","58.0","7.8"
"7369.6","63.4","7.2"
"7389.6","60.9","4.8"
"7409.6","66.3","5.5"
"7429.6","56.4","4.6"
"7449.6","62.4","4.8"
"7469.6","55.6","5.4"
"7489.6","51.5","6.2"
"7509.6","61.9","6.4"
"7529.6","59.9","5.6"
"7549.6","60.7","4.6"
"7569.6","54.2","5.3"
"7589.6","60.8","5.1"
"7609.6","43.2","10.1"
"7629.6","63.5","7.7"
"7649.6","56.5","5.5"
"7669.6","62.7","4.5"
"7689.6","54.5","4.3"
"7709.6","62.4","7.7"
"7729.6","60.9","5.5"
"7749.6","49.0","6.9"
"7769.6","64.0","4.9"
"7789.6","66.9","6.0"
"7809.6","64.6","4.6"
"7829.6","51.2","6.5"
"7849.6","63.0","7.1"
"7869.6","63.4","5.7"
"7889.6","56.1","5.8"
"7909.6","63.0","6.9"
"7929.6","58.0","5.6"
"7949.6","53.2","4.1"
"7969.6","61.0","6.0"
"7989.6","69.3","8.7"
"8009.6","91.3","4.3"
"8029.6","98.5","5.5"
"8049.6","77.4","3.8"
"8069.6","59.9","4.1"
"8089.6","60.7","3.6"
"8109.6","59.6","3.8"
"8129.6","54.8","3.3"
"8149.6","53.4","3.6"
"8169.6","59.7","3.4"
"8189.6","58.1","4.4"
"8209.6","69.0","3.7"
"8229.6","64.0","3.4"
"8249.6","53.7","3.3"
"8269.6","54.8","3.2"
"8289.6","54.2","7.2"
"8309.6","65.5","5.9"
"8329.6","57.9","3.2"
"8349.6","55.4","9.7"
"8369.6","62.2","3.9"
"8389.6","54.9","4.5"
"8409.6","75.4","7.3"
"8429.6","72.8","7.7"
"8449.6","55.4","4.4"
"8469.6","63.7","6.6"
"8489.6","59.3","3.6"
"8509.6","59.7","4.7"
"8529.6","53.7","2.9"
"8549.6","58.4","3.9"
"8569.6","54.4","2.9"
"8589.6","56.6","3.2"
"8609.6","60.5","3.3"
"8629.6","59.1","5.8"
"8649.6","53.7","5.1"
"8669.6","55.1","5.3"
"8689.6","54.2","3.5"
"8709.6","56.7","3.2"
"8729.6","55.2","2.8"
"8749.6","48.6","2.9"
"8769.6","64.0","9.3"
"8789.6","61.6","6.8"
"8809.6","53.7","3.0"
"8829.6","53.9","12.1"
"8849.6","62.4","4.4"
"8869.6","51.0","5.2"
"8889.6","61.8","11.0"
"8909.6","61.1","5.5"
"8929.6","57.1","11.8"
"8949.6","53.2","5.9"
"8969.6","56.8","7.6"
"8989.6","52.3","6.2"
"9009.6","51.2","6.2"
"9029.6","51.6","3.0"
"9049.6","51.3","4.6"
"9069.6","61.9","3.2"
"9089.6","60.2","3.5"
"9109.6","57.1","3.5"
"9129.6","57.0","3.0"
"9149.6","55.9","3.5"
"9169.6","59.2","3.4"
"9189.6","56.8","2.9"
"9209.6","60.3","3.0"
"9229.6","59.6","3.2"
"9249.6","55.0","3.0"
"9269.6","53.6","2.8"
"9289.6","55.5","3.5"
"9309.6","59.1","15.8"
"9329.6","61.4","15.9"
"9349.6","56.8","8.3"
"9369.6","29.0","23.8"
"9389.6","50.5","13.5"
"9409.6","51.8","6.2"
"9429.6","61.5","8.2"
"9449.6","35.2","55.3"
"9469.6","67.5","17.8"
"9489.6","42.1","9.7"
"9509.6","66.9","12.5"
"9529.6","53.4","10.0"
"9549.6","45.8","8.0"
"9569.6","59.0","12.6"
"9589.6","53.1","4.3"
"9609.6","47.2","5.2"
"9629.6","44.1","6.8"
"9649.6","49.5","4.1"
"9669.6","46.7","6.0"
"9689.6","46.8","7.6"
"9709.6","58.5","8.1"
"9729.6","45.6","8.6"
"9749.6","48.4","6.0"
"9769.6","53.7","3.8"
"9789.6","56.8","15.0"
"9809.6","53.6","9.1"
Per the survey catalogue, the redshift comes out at 0.22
